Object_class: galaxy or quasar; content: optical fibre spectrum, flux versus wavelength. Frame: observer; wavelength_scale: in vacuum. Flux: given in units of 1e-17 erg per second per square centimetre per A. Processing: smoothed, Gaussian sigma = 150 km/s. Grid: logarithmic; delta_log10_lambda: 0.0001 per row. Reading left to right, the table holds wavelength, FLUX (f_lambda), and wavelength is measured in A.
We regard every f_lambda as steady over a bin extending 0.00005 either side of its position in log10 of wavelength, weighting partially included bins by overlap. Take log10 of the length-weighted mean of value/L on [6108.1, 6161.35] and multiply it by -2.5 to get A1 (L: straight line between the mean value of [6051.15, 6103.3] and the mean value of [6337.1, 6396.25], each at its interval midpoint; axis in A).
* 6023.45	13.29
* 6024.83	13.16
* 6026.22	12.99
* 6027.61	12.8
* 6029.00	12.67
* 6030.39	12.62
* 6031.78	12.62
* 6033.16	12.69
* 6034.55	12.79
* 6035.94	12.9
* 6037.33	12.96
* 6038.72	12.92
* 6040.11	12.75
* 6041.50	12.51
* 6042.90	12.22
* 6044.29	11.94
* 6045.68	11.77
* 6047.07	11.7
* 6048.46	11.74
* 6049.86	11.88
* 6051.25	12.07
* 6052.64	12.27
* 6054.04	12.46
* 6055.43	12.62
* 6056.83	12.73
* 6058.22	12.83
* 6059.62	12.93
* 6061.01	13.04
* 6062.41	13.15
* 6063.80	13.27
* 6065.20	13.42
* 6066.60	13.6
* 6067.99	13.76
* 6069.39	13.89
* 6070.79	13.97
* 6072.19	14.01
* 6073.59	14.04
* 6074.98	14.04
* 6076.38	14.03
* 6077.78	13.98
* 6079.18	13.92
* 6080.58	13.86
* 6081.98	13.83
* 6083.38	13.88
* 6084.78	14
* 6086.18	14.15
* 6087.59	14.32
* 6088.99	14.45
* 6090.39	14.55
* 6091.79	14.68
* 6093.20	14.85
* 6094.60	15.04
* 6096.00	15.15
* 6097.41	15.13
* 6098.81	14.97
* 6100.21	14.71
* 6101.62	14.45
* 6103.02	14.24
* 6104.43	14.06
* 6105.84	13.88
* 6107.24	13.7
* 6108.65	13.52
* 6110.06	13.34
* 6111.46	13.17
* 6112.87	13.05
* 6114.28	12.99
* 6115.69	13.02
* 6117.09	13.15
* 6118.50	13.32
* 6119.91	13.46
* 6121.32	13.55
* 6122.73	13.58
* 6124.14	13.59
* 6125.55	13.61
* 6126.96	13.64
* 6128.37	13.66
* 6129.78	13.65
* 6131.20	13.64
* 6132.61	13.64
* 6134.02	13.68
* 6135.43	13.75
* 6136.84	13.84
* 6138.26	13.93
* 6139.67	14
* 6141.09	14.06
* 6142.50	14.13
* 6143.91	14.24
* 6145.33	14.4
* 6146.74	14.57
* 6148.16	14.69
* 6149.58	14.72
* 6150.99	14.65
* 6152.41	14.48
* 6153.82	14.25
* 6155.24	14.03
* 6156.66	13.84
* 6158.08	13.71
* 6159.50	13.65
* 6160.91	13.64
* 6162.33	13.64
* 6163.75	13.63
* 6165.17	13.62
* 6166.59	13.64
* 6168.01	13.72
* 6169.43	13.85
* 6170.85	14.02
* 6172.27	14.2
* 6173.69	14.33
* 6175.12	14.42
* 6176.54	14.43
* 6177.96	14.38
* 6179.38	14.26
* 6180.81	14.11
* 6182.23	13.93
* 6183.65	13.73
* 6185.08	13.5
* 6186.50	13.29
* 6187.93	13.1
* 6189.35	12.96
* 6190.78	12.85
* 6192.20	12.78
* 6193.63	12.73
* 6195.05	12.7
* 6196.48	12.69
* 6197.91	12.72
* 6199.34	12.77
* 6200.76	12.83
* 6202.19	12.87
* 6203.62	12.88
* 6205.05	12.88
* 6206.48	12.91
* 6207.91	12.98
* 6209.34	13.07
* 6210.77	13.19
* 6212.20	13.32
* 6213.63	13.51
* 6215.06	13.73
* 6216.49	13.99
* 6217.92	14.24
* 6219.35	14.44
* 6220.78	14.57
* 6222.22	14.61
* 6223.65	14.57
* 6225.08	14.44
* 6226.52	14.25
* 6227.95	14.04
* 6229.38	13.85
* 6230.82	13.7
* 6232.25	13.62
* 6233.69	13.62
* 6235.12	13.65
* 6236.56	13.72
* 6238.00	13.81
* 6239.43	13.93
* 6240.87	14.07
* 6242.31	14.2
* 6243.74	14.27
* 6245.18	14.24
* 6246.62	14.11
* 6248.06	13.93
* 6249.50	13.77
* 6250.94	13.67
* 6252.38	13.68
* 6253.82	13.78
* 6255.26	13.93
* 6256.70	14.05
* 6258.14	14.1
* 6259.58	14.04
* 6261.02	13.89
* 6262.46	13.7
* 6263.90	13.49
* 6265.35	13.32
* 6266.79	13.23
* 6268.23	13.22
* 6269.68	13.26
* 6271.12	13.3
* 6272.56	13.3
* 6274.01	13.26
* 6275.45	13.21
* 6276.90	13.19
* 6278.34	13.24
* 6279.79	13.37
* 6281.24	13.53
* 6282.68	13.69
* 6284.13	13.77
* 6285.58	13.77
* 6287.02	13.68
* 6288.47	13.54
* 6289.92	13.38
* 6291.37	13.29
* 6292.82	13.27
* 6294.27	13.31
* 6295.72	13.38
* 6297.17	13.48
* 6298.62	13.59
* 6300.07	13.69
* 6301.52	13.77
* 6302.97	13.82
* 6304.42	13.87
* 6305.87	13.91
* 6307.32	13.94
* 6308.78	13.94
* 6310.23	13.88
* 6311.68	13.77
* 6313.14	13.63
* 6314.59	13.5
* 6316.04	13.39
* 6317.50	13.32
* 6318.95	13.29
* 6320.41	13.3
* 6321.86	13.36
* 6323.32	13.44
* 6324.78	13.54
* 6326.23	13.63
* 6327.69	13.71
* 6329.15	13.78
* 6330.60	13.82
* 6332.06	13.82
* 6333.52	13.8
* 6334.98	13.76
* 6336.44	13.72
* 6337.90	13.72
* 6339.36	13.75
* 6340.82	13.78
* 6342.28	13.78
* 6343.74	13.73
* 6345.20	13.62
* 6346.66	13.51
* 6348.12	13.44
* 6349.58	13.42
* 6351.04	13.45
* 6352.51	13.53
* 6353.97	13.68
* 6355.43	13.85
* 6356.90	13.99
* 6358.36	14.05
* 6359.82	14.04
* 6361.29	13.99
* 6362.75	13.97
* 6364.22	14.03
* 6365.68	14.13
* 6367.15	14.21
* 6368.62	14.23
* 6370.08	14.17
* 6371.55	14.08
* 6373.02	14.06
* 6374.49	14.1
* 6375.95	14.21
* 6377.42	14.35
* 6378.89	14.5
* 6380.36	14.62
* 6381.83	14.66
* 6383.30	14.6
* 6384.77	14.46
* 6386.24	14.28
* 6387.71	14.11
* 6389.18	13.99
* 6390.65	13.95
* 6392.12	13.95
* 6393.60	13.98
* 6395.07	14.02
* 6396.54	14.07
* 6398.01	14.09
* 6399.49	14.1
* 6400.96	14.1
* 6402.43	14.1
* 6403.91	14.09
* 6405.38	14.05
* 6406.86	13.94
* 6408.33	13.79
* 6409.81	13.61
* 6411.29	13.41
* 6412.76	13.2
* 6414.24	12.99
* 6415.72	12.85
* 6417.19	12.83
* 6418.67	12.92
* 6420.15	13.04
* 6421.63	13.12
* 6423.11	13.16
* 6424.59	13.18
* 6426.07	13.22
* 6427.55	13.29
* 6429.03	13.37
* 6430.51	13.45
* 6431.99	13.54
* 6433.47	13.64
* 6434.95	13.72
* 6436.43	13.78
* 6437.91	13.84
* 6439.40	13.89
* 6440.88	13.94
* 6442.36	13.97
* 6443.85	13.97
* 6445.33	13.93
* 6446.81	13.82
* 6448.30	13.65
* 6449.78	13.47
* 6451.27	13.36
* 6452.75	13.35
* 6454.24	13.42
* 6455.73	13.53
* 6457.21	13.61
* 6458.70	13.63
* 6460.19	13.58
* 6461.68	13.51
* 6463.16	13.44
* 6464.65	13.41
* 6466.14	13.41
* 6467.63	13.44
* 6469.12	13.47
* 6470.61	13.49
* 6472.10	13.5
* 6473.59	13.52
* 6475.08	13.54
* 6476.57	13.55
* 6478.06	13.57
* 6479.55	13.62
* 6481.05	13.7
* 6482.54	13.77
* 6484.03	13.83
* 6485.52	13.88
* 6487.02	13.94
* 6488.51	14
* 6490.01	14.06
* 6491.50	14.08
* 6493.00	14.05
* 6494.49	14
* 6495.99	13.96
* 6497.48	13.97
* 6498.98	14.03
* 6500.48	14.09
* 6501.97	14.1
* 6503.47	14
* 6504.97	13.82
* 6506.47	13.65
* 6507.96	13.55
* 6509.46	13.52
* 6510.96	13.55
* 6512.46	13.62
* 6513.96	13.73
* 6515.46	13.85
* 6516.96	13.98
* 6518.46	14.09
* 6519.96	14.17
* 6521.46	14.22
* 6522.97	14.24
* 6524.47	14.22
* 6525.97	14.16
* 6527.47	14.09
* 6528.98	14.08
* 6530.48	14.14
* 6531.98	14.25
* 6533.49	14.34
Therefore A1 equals 0.01 mag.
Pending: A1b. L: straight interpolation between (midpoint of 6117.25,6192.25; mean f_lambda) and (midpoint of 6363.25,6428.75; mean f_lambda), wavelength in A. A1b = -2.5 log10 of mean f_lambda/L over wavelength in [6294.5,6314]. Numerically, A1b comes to 0.01 mag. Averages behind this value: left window 13.9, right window 13.9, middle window 13.7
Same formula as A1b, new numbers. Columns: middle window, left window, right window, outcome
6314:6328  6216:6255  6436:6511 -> 0.038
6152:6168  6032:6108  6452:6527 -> -0.021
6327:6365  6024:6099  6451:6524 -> -0.012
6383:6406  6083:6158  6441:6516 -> -0.026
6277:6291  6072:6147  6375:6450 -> 0.026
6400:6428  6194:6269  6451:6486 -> 0.012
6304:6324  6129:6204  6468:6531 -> 0.015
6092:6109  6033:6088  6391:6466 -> -0.104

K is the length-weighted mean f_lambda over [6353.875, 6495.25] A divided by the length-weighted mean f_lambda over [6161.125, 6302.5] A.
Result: 1.01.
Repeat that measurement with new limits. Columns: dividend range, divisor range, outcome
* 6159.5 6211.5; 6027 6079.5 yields 1.04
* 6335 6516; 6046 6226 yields 1.01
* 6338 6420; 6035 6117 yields 1.03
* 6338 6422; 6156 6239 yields 1.02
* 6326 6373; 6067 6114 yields 0.98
